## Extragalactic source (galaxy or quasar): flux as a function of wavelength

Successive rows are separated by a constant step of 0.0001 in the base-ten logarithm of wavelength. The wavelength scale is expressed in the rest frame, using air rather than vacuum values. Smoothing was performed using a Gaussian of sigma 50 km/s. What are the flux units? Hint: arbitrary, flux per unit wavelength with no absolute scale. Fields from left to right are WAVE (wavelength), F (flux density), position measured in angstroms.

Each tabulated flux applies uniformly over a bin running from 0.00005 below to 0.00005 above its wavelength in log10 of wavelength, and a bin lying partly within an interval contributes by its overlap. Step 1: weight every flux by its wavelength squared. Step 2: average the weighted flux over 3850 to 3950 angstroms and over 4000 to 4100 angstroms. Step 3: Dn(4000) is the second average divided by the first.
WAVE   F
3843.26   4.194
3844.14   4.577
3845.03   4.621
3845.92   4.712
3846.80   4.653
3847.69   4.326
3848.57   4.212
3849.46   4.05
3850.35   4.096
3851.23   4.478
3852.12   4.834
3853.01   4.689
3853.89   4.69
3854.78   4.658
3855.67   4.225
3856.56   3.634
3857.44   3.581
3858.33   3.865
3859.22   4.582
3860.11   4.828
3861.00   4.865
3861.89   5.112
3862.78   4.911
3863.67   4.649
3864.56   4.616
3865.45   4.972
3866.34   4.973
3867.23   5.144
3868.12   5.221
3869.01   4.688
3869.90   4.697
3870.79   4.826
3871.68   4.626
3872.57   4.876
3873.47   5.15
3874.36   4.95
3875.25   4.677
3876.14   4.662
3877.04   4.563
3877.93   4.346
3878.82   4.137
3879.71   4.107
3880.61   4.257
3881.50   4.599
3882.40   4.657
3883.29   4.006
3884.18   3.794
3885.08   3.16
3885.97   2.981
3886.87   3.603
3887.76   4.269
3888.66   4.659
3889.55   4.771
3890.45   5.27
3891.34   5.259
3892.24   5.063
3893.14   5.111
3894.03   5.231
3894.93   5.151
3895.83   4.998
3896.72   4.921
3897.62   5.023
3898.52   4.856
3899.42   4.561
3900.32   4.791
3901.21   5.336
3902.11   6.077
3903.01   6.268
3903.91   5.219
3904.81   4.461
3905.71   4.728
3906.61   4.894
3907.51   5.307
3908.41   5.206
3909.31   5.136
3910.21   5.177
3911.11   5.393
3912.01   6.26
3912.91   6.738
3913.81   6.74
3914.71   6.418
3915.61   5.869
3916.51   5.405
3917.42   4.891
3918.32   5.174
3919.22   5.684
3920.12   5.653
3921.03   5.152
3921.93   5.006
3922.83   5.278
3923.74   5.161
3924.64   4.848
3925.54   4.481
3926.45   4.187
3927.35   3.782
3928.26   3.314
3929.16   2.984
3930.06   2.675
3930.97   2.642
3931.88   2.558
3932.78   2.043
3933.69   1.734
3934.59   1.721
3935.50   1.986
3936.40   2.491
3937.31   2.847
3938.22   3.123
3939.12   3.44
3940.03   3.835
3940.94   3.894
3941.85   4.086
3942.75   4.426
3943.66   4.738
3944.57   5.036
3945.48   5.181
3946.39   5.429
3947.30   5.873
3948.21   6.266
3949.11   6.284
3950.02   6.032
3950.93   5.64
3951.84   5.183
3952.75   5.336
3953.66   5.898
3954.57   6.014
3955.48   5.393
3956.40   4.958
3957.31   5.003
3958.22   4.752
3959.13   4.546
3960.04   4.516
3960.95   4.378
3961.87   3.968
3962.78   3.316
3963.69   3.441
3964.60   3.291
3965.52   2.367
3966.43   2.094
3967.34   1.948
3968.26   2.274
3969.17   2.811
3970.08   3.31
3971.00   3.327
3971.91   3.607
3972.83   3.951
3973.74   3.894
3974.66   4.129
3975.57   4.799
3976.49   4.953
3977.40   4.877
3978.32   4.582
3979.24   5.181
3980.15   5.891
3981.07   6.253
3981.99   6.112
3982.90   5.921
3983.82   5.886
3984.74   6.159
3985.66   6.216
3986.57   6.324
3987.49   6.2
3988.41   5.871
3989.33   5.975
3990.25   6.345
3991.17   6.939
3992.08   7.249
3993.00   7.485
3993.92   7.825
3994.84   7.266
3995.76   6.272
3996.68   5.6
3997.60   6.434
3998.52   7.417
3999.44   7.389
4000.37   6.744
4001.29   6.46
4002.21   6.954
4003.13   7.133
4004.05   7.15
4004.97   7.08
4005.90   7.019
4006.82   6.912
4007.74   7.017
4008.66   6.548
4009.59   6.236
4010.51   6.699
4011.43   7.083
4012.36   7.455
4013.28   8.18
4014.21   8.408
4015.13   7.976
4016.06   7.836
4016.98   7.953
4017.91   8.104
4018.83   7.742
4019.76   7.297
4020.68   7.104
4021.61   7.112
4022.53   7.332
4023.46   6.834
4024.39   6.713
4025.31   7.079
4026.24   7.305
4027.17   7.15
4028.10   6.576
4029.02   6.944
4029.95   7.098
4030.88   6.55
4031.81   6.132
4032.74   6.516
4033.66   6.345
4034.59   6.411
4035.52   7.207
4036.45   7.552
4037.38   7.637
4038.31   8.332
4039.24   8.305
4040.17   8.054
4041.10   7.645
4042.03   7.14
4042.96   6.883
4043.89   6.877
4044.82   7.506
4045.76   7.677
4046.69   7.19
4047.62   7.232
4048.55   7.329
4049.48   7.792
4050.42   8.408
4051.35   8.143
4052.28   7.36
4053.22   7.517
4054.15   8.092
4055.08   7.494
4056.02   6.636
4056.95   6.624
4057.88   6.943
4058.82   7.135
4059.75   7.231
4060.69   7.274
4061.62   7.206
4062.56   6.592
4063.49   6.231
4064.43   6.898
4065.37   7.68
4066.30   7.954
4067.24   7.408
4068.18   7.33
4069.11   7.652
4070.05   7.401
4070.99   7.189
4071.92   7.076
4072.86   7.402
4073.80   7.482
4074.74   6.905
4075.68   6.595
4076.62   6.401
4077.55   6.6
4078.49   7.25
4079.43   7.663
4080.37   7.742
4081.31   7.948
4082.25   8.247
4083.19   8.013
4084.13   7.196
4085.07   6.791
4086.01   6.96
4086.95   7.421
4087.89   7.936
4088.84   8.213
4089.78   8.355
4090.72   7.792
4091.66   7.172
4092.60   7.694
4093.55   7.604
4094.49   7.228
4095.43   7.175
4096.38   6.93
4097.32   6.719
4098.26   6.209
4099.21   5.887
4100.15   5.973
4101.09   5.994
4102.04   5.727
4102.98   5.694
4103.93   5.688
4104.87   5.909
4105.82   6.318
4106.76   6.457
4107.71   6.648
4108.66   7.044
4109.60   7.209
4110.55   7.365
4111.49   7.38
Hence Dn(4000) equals 1.70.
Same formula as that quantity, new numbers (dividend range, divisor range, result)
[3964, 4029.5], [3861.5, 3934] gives 1.36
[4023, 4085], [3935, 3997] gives 1.56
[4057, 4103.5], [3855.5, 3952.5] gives 1.68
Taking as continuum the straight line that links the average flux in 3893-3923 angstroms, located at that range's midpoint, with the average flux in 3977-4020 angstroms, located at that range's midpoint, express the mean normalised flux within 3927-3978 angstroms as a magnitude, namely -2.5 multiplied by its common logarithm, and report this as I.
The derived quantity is 0.457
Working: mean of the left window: 5.36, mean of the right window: 6.76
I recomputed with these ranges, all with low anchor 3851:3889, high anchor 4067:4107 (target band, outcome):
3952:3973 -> 0.371 mag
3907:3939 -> 0.165 mag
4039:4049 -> -0.137 mag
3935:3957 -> 0.146 mag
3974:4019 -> -0.104 mag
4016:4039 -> -0.130 mag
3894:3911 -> -0.056 mag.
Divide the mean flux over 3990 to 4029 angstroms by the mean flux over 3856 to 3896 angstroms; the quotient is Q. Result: 1.56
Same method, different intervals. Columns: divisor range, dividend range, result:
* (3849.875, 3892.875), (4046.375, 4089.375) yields 1.62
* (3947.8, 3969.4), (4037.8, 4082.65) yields 1.67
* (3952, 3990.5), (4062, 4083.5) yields 1.56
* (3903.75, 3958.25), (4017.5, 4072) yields 1.55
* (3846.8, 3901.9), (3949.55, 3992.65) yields 1.05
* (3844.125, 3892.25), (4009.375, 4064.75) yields 1.61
